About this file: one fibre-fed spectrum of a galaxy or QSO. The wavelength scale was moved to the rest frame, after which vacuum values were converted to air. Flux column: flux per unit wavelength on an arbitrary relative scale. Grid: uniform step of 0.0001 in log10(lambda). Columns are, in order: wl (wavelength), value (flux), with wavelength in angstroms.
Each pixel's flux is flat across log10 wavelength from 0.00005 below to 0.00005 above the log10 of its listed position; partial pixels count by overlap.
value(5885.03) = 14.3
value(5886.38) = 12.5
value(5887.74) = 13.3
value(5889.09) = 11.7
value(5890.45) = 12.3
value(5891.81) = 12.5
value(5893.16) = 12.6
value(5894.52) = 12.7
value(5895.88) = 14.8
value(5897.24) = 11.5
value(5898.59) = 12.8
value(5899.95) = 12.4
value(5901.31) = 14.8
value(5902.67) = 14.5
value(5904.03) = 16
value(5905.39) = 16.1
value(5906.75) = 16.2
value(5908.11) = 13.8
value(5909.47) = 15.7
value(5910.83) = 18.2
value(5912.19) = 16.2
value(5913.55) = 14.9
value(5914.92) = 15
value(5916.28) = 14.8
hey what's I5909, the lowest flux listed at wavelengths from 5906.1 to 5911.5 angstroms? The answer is 13.8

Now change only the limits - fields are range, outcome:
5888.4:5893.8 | 11.7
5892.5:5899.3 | 11.5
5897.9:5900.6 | 12.4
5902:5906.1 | 14.5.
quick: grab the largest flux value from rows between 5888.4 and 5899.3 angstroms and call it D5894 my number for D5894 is 14.8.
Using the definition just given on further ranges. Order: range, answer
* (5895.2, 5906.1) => 16.1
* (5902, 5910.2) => 16.2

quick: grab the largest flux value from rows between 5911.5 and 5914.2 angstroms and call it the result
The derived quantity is 16.2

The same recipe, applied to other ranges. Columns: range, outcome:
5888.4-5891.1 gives 12.3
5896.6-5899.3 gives 12.8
